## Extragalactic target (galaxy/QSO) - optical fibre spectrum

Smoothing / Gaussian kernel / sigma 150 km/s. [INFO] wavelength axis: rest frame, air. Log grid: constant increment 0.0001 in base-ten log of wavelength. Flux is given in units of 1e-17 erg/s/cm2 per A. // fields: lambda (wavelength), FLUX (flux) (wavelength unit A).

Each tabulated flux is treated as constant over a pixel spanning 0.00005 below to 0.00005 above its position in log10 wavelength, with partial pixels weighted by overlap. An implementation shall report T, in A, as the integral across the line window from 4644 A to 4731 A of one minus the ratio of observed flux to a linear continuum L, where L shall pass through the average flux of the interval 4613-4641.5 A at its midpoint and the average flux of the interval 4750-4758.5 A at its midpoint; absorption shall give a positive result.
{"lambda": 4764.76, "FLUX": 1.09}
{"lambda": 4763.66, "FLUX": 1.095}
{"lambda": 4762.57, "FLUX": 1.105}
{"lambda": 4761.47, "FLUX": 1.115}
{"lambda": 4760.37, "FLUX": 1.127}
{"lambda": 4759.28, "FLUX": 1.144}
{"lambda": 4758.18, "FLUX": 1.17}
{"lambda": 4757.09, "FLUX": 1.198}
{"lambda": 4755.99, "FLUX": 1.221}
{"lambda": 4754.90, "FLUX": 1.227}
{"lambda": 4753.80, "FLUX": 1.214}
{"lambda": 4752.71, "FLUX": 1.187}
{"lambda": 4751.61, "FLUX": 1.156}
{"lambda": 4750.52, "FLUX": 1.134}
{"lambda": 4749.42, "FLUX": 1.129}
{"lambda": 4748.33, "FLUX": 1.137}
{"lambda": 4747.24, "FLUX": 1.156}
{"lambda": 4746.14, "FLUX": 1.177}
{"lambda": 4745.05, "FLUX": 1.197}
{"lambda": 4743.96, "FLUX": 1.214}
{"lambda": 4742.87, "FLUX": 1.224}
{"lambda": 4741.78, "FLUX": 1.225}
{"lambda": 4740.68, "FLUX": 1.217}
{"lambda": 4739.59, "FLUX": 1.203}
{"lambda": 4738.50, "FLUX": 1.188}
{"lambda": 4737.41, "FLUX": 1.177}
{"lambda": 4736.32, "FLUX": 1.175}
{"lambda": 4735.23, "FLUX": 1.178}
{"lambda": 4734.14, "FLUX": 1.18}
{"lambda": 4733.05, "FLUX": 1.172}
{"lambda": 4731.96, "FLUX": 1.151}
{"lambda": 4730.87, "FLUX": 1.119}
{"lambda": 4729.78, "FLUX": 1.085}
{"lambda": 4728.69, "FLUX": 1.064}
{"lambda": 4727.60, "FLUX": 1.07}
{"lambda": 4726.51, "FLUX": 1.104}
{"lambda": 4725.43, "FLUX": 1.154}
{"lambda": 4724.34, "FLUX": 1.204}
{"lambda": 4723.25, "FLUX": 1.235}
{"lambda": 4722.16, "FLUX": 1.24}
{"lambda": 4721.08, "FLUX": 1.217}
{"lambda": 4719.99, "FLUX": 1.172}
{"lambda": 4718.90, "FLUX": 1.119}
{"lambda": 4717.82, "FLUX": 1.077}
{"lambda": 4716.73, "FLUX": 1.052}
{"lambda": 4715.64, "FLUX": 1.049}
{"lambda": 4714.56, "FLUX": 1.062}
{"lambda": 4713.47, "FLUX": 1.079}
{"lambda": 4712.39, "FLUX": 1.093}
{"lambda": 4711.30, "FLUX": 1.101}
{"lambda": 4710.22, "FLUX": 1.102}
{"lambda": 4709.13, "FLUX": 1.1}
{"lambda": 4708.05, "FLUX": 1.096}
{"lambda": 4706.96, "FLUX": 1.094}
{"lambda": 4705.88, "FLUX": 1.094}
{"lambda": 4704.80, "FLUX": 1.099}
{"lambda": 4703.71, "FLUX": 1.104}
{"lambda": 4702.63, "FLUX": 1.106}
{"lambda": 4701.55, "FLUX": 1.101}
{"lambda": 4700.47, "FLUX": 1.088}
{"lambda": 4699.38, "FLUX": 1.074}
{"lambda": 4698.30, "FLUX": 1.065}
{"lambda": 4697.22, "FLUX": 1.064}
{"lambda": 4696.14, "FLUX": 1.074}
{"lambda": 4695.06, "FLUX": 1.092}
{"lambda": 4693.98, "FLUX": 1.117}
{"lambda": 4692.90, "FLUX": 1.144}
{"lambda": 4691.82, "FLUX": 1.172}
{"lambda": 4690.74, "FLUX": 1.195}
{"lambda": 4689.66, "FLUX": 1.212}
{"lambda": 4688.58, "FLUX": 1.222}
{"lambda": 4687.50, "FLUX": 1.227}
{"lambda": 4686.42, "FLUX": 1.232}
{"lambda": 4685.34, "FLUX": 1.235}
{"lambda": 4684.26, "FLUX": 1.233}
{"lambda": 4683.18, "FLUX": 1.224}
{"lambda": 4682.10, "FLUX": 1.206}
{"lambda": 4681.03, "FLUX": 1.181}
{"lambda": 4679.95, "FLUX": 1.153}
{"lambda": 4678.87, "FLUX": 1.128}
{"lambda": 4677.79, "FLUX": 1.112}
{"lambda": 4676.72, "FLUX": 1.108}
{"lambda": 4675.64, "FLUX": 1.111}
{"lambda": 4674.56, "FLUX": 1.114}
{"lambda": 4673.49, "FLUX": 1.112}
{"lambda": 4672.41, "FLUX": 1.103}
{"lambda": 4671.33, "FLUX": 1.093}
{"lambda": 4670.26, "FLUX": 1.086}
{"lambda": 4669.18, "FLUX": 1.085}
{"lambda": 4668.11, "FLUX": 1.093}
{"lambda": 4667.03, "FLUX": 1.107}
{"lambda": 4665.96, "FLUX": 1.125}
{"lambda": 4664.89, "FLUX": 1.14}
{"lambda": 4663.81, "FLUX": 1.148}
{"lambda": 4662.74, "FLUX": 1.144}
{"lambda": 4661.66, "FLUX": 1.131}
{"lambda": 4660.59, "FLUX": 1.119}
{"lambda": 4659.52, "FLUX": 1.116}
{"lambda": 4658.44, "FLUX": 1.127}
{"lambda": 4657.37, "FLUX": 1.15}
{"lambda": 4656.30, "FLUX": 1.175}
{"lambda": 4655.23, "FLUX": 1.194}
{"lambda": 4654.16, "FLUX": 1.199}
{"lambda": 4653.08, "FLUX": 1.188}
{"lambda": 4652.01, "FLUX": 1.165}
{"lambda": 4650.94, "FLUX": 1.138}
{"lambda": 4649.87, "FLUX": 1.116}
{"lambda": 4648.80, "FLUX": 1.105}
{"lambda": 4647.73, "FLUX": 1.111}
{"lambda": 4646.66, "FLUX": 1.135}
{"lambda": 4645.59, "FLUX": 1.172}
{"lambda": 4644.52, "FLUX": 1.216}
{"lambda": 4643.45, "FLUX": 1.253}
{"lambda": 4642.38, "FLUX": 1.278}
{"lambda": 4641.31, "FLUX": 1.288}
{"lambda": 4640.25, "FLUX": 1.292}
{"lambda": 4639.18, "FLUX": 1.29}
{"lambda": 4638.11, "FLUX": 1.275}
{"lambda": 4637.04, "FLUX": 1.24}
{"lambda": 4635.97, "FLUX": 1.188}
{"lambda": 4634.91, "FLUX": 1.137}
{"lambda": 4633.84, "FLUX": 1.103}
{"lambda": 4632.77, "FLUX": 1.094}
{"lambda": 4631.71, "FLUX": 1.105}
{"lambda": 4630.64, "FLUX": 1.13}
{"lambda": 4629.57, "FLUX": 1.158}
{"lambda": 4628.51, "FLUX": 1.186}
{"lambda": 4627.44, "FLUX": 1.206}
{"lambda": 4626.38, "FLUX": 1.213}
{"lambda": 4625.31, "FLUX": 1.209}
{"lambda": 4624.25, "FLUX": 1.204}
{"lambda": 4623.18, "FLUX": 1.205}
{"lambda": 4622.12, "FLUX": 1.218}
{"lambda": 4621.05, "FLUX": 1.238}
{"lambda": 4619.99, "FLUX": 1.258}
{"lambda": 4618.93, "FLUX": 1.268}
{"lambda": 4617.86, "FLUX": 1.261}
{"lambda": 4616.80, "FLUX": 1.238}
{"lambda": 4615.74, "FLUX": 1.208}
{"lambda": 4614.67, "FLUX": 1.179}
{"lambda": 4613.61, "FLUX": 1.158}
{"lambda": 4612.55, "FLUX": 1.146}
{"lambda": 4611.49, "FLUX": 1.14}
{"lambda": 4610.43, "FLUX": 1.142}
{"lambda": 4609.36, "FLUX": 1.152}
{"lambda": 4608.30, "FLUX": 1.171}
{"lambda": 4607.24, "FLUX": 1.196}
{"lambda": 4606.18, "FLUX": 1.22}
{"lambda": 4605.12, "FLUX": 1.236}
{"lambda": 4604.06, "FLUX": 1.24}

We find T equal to 4.69 A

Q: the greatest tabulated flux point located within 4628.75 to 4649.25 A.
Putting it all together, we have 1.292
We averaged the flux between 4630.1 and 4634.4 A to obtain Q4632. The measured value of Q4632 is 1.11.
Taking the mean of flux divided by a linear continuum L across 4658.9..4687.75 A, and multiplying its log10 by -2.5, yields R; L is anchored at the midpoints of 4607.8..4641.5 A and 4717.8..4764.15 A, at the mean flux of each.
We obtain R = 0.04 mag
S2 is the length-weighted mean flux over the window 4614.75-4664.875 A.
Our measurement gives 1.19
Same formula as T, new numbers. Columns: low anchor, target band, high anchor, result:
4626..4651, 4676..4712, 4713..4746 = 0.89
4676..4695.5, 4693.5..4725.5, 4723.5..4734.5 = 1.16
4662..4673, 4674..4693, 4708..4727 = -1.06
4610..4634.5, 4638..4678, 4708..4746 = 0.61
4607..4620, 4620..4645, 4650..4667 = -0.72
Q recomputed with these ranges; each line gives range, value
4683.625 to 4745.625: 1.24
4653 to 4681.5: 1.199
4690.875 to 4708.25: 1.172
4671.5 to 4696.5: 1.235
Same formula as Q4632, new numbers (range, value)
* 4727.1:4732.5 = 1.1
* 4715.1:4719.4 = 1.07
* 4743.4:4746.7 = 1.2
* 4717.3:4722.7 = 1.17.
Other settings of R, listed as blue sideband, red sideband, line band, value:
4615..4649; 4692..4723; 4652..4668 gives 0.02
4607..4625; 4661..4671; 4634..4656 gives -0.04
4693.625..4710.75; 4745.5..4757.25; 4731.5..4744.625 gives -0.04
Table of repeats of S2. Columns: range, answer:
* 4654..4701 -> 1.14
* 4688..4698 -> 1.14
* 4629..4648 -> 1.19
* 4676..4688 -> 1.18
